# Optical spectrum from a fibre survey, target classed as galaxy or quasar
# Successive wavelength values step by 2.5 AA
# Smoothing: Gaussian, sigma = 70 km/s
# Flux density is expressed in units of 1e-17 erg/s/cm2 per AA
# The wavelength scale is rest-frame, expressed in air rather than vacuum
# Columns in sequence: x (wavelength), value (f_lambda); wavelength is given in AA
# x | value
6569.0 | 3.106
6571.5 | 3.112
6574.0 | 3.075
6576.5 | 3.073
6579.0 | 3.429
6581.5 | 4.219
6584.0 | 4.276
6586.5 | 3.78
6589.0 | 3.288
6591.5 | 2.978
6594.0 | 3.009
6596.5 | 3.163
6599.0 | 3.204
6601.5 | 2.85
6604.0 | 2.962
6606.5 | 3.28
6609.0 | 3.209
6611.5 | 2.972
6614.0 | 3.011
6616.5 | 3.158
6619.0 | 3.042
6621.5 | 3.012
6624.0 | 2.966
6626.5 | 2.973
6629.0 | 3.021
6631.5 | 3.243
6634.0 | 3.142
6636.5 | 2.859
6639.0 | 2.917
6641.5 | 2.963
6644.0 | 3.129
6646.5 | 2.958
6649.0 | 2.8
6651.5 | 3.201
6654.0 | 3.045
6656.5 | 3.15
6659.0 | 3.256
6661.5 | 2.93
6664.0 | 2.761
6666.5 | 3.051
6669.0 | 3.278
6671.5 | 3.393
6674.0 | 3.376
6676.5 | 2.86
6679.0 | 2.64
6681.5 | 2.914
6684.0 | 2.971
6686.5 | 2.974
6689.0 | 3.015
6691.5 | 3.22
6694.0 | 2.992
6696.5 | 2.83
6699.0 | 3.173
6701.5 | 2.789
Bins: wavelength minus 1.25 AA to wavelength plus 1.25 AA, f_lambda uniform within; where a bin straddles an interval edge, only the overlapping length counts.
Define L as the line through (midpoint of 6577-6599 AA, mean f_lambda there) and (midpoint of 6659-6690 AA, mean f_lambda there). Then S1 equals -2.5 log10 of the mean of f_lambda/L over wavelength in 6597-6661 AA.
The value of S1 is 0.07 mag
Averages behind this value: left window 3.48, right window 3.02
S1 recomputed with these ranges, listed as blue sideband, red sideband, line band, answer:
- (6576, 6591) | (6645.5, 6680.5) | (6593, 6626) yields 0.13 mag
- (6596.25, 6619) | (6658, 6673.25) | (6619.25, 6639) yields 0.03 mag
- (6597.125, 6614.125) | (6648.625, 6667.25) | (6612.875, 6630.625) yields 0.01 mag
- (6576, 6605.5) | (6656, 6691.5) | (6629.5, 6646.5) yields 0.05 mag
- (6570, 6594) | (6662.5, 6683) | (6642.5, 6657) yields 0.03 mag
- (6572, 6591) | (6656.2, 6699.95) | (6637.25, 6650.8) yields 0.09 mag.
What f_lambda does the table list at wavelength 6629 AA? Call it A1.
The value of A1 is 3.021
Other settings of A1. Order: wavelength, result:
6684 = 2.971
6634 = 3.142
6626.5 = 2.973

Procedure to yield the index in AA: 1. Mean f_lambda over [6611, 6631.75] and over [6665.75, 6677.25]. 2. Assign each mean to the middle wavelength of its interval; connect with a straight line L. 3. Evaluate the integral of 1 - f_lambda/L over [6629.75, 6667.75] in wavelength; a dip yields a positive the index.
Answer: 1.27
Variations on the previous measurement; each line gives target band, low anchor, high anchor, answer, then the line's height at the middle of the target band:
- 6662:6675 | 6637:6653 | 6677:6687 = -1.1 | 2.91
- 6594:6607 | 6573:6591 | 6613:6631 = 1.0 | 3.32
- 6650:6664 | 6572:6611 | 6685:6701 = 0.2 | 3.12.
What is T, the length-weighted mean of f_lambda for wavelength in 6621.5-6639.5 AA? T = 3.02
